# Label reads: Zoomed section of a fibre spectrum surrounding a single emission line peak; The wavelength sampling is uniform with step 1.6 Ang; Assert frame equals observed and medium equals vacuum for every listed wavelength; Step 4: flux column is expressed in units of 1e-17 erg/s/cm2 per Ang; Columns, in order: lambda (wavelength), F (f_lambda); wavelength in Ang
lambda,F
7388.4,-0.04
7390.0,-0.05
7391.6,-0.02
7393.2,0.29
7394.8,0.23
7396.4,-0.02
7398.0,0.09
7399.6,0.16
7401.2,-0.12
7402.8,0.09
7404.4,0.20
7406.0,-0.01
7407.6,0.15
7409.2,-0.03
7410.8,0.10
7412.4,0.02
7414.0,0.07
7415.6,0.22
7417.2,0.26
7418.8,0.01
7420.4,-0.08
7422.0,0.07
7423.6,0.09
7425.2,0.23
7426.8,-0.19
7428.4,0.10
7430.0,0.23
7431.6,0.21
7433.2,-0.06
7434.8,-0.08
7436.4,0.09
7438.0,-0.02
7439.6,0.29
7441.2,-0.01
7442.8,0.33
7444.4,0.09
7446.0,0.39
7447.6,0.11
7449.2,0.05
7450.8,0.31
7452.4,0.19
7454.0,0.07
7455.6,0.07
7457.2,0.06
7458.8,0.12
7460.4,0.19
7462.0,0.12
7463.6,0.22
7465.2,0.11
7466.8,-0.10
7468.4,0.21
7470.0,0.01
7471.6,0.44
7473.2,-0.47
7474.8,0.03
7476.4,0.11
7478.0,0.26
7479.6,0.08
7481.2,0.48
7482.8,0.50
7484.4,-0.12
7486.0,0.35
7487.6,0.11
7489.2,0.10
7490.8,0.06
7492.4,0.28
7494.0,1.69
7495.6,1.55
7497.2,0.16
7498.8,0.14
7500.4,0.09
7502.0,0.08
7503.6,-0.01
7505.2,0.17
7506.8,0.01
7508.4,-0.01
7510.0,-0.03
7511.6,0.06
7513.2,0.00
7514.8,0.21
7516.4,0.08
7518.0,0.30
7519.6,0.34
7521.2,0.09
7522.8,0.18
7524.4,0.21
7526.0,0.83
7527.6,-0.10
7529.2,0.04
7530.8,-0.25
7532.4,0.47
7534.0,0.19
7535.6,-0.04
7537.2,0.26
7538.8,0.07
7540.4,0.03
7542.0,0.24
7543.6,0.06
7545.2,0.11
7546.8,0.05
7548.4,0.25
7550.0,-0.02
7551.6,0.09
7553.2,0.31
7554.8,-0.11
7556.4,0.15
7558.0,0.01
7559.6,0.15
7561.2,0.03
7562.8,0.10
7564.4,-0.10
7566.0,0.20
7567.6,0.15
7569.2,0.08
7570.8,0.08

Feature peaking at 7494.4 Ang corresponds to H-alpha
